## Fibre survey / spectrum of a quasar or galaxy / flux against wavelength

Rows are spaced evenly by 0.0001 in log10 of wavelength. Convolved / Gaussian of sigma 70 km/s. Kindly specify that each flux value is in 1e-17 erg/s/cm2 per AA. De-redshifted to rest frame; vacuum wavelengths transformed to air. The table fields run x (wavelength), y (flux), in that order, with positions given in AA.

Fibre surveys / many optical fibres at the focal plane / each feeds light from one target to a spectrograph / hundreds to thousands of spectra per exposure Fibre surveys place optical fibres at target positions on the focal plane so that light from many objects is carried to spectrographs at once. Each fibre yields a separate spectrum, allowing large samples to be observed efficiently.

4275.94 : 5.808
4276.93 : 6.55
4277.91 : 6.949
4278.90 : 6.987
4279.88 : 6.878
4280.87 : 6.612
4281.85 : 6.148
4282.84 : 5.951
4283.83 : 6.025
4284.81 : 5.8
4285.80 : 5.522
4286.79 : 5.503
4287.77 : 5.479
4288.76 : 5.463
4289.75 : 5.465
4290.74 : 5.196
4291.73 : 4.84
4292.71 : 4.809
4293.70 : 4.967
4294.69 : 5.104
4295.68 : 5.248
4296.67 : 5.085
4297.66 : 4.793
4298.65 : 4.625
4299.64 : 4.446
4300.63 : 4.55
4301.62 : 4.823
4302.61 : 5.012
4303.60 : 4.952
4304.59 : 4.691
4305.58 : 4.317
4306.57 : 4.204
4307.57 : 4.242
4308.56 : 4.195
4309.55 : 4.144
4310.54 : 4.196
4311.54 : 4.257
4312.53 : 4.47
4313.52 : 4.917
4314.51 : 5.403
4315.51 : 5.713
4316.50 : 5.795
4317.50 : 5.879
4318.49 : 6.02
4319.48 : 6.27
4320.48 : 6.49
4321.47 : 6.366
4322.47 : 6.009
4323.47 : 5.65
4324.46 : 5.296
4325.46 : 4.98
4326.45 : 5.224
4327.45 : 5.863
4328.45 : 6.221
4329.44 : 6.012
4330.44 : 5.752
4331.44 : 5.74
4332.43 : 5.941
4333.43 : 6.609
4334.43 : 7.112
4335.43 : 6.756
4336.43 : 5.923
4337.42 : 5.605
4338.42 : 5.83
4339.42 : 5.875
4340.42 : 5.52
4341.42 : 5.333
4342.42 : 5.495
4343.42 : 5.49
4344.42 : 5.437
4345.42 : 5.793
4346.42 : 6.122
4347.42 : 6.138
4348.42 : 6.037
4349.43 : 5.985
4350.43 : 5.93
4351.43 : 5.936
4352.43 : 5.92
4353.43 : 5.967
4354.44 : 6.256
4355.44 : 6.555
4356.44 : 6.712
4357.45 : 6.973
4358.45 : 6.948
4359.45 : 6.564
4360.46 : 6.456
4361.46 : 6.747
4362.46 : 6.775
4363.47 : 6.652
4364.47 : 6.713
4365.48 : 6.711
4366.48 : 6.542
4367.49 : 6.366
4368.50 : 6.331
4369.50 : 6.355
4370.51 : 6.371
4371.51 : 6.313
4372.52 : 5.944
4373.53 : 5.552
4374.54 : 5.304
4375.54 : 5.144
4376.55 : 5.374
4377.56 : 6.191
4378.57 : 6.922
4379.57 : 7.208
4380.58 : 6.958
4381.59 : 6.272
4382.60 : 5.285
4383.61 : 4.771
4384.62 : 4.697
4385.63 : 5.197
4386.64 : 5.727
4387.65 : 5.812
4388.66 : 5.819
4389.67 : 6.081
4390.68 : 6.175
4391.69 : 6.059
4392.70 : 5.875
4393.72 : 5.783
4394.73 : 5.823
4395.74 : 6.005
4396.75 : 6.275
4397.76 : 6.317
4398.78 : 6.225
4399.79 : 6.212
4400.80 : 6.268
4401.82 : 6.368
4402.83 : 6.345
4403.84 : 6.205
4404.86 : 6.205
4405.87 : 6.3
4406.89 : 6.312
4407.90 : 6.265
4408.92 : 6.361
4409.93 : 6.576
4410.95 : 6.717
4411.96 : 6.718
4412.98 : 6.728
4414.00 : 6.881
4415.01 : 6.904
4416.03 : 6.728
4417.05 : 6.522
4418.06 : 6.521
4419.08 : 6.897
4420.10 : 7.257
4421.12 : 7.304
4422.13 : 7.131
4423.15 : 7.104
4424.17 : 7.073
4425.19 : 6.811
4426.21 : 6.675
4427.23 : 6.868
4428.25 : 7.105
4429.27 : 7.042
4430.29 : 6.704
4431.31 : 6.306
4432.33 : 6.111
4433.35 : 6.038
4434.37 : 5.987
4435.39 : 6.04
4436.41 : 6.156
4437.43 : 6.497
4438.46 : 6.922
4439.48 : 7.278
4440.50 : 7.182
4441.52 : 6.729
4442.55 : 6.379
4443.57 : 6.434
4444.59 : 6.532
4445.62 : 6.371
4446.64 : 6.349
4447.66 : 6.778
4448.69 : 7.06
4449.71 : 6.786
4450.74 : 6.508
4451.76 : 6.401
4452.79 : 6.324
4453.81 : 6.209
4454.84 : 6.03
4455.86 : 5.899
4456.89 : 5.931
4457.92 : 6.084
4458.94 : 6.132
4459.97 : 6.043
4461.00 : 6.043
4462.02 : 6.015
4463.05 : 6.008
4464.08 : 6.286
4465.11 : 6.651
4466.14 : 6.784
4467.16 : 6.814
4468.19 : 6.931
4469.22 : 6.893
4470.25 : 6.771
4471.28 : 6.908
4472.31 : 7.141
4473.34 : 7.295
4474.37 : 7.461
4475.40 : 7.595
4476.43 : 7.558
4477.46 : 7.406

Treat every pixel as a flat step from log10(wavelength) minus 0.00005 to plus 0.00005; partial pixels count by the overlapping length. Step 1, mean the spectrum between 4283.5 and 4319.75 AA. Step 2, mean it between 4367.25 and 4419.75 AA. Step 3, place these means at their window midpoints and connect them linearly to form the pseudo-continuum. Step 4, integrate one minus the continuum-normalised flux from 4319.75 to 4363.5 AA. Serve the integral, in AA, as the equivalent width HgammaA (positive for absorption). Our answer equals -4.26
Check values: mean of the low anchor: 5.03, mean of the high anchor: 6.17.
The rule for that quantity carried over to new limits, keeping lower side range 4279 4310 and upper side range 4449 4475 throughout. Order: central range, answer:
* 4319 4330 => -0.9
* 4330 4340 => -1.1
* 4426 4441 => -0.8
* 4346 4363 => -2.2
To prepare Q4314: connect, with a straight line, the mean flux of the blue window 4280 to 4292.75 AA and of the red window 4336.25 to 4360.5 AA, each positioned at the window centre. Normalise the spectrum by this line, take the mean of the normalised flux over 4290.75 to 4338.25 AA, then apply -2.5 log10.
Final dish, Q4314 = 0.10 mag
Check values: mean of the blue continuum 5.67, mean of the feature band 5.31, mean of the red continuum 6.03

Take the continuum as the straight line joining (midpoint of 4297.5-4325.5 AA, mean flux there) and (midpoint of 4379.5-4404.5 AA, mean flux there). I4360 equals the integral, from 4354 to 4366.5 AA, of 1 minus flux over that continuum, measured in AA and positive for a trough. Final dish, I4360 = -2.4 AA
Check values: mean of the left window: 5.06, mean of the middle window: 6.67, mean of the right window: 5.97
